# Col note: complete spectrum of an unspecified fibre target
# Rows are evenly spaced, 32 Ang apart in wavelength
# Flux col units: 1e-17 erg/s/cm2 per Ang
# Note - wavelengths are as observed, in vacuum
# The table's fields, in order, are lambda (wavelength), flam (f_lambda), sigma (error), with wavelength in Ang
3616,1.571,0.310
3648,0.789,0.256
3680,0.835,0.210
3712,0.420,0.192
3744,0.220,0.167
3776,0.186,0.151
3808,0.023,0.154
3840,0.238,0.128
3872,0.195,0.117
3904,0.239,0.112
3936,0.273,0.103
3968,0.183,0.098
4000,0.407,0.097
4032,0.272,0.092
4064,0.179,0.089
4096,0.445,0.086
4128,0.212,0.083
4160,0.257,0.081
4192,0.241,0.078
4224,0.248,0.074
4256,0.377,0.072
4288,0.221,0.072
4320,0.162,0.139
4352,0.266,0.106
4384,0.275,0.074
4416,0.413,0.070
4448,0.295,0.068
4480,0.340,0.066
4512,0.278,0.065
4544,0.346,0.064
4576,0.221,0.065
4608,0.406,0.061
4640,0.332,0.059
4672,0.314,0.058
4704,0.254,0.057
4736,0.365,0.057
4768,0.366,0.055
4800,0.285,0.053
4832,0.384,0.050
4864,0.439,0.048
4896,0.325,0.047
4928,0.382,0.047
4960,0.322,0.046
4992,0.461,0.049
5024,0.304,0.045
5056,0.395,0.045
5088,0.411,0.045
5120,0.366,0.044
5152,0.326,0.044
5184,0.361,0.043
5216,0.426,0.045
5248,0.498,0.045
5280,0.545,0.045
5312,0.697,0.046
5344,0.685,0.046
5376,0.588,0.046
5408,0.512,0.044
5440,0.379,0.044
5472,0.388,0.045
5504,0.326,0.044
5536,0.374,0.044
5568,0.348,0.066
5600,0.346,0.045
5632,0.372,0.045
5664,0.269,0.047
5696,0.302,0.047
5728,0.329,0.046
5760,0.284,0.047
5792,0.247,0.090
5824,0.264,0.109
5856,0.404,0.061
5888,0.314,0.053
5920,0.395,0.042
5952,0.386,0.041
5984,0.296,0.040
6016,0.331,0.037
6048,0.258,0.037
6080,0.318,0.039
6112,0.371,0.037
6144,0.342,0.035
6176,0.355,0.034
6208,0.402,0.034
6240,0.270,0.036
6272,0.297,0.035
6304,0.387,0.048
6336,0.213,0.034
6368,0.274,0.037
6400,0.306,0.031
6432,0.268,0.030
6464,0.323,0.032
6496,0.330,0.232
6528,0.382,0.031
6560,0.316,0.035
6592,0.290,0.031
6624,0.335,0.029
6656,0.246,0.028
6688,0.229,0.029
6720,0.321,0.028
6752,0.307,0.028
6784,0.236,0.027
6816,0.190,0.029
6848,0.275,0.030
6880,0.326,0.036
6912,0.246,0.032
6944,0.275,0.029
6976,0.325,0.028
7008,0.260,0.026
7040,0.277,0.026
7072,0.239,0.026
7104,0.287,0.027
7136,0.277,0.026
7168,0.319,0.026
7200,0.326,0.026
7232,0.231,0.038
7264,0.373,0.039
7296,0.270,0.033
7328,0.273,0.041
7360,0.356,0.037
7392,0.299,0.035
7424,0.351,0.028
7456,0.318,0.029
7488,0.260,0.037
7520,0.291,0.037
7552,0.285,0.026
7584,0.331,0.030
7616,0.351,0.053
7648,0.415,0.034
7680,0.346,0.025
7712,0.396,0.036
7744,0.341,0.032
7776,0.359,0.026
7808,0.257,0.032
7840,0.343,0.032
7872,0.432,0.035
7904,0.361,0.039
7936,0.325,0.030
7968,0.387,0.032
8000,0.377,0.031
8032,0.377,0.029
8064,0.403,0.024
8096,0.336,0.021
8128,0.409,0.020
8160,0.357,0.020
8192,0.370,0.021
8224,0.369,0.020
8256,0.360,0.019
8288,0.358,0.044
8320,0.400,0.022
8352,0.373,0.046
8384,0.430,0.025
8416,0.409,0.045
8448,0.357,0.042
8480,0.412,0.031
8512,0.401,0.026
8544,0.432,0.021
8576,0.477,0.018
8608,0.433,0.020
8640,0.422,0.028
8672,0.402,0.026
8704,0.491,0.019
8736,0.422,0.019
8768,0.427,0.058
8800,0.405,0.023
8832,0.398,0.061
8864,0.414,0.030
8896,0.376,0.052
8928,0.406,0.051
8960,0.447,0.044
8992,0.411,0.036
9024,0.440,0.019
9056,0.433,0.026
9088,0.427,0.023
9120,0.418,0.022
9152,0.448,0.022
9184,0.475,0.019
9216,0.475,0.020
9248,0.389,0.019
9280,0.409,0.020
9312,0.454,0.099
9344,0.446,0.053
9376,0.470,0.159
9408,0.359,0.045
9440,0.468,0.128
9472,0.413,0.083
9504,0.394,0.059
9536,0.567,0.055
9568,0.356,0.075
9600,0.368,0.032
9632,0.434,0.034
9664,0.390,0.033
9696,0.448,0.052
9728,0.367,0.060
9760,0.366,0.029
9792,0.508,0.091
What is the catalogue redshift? 0.904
